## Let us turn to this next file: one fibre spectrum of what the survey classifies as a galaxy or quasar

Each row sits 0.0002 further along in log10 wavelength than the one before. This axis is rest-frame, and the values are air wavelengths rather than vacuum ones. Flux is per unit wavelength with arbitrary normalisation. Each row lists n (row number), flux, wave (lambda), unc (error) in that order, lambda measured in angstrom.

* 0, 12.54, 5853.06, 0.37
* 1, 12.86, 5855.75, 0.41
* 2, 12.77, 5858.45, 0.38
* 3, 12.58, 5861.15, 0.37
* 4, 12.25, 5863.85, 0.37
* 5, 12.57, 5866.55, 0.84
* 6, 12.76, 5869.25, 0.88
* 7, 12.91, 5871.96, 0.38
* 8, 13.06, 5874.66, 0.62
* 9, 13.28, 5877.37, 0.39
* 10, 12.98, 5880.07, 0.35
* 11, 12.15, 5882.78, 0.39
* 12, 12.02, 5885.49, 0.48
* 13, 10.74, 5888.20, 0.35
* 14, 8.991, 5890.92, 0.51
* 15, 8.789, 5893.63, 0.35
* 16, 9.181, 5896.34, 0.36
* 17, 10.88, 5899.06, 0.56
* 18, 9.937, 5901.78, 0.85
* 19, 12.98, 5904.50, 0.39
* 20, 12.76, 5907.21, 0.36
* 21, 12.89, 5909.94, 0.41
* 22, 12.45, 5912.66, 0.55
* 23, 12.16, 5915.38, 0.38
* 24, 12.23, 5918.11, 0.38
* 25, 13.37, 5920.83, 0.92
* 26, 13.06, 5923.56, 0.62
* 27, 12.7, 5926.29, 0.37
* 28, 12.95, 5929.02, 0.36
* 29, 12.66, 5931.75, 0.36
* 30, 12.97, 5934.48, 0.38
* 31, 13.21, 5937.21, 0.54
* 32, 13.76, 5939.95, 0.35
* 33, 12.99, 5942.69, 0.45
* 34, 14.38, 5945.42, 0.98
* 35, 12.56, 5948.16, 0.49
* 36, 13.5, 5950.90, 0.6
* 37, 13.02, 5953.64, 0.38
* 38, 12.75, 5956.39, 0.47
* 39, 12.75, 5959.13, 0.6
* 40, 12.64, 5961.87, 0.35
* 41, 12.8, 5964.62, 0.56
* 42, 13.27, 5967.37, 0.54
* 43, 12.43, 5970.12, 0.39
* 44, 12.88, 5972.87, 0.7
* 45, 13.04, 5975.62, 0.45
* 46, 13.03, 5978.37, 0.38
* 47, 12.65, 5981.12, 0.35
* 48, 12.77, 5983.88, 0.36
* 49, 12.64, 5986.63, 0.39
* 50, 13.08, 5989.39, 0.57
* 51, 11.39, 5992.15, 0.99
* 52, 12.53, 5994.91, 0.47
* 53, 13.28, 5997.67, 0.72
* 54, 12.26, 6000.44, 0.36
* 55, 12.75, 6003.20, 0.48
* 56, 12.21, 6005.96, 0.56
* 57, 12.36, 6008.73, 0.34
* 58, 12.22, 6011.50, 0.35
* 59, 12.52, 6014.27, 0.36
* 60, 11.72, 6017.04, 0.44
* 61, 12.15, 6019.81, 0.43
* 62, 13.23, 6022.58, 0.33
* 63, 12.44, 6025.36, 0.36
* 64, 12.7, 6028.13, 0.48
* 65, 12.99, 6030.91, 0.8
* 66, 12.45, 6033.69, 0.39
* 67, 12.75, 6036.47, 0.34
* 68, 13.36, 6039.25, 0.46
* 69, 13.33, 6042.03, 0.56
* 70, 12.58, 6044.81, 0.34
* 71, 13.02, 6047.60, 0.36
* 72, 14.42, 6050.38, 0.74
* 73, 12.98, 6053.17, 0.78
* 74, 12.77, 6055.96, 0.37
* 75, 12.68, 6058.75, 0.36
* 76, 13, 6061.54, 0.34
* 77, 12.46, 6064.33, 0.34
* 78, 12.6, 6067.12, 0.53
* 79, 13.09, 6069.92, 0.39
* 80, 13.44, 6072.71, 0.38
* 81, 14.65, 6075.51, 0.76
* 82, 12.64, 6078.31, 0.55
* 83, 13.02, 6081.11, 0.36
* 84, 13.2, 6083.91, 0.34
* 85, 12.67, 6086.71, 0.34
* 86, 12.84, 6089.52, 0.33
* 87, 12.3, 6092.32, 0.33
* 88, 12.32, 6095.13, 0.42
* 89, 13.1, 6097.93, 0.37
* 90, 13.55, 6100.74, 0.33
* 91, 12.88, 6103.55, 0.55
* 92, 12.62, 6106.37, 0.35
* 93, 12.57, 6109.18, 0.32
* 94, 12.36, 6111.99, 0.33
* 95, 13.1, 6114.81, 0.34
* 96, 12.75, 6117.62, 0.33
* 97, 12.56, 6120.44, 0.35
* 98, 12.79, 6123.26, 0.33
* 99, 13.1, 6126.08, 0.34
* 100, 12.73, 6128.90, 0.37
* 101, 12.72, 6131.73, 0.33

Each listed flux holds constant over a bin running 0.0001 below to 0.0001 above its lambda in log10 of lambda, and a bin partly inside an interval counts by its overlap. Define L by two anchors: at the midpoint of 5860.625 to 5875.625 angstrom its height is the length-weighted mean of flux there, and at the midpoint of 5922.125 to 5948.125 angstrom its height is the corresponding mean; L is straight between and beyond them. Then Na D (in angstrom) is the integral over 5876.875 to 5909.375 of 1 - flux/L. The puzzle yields 4.17 angstrom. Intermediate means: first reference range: 12.7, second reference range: 13.2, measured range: 11.2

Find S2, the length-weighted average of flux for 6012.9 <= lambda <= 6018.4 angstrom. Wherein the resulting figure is 12.1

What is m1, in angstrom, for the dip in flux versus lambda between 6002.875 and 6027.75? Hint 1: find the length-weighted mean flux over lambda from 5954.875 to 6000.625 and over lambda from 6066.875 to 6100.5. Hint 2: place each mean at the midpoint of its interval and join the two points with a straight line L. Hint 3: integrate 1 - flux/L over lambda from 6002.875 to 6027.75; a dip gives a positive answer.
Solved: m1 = 0.8 angstrom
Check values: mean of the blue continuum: 12.7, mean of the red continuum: 13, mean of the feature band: 12.4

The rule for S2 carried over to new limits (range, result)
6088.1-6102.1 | 12.8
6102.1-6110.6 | 12.7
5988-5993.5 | 12.2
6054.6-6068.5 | 12.7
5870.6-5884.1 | 12.9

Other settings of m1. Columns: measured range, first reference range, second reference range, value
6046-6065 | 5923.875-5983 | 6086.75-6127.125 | -0.3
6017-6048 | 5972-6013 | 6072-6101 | 0.1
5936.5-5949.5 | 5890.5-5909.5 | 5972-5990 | -1.7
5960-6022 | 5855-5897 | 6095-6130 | -1.2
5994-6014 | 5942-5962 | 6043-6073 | 0.8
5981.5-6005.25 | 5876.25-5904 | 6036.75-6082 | -0.6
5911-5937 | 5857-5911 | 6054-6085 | -1.4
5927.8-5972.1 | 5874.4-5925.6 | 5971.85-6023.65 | -3.2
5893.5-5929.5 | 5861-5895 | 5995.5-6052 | 0.4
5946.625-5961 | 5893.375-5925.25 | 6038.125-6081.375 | -0.8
